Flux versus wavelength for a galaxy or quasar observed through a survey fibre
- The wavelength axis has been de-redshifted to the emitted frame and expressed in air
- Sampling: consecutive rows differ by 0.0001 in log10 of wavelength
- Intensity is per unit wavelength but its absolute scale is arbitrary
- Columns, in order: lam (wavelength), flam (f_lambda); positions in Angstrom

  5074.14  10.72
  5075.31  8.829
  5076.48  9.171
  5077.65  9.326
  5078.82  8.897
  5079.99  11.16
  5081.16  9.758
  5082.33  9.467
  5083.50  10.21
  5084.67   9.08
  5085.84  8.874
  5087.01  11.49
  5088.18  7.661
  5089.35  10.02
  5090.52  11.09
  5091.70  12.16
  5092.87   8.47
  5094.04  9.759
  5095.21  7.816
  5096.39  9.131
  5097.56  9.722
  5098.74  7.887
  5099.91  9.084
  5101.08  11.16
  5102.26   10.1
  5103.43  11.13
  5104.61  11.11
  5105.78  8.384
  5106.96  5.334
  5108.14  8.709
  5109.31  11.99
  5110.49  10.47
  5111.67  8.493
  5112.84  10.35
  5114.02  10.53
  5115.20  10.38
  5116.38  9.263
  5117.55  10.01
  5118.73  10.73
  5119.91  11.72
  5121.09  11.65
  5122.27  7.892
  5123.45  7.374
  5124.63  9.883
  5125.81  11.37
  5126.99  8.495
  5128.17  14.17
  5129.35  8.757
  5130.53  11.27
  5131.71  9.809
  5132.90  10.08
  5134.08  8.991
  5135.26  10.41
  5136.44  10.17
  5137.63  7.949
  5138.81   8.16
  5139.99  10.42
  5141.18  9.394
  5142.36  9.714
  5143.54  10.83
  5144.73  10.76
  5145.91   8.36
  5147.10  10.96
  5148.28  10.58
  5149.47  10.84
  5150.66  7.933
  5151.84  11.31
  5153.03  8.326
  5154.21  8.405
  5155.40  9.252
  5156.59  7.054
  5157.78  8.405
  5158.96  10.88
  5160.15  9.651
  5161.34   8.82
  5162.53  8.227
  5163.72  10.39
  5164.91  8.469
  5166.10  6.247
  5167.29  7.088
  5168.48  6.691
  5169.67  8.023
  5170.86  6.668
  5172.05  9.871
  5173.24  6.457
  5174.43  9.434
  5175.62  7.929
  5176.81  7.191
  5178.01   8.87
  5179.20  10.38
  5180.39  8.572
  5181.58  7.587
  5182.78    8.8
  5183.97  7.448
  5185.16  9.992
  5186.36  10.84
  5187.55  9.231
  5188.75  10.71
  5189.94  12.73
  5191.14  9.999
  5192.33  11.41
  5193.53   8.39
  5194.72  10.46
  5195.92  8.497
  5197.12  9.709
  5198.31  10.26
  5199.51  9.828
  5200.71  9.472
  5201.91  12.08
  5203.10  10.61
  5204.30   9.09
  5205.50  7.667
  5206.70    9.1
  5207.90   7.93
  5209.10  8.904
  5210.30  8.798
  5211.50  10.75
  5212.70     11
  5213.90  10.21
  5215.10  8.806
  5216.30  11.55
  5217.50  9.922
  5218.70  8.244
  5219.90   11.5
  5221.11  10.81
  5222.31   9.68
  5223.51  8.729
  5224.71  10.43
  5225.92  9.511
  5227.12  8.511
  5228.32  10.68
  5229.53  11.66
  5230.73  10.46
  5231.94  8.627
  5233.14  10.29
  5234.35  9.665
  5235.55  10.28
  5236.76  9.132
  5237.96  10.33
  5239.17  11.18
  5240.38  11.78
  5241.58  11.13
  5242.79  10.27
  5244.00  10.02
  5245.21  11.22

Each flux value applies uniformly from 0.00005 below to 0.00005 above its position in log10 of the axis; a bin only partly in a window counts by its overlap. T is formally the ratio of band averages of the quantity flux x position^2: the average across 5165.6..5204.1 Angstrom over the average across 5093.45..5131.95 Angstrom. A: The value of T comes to 1.0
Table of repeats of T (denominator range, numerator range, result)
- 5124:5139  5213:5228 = 1.02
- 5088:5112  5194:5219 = 1.06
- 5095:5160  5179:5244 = 1.05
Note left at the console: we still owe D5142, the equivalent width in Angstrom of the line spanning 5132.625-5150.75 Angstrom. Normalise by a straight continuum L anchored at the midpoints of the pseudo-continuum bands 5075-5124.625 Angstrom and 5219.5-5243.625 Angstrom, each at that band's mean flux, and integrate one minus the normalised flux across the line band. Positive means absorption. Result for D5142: 0.1 Angstrom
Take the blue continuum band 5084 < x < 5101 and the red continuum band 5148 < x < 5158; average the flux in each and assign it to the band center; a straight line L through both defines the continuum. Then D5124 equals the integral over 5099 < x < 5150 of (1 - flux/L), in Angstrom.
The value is -3.5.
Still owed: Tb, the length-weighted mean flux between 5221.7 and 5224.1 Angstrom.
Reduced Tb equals 9.23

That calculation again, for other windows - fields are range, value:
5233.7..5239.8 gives 10.1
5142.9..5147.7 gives 10.2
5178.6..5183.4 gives 8.84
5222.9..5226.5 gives 9.55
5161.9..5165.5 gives 9.02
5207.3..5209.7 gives 8.41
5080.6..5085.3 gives 9.62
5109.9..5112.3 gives 9.51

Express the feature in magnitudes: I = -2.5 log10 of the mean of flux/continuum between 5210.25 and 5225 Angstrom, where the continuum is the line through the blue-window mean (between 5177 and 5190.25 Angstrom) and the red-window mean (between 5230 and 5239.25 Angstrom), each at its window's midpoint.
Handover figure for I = -0.03 mag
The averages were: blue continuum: 9.42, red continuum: 9.95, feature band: 10.1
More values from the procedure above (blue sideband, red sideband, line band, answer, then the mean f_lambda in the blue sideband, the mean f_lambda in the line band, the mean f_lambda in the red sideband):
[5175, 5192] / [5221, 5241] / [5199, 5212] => 0.026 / 9.34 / 9.46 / 10.1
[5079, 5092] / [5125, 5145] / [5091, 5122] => 0.022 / 10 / 9.81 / 10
